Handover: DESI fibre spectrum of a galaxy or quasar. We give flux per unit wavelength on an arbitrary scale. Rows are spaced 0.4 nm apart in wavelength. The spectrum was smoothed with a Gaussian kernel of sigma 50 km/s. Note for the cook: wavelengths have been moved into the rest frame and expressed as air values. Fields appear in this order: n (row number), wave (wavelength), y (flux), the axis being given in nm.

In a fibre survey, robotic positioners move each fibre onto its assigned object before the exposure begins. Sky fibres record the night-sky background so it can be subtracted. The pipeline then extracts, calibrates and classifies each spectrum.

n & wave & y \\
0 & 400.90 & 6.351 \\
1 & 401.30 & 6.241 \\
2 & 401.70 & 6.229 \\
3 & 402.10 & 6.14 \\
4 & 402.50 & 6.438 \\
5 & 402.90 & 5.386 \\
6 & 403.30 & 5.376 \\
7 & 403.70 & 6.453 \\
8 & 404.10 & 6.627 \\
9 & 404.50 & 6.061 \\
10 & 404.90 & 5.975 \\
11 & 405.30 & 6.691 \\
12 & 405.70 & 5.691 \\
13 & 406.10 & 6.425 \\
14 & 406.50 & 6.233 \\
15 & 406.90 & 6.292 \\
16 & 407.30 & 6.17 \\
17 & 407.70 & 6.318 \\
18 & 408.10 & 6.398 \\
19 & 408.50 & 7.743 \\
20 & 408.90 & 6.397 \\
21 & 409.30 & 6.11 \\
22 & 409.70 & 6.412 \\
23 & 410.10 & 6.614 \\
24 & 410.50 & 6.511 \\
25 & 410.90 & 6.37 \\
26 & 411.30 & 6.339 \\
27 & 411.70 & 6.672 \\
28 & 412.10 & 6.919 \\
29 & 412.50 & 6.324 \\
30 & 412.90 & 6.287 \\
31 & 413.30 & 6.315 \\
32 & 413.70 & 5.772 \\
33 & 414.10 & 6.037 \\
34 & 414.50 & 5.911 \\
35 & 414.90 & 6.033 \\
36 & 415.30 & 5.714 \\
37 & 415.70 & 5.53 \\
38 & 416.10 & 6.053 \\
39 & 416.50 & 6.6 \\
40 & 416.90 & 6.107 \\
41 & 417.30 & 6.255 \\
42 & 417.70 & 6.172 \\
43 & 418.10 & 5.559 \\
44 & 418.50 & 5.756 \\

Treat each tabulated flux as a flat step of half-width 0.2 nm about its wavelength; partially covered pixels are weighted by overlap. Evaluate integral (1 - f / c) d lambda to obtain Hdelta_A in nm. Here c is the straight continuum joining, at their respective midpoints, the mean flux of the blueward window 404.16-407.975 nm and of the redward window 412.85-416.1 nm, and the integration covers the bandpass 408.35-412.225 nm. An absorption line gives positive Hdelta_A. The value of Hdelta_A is -0.32 nm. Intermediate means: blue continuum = 6.23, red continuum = 5.94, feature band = 6.59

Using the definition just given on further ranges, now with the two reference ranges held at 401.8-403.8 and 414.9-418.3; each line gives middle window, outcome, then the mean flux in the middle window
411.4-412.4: -0.12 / 6.7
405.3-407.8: -0.11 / 6.22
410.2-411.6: -0.11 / 6.44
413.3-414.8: 0.01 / 5.97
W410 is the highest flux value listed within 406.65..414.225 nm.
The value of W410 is 7.743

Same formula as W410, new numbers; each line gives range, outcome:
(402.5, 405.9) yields 6.691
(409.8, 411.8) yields 6.672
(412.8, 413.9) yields 6.315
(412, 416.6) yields 6.919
